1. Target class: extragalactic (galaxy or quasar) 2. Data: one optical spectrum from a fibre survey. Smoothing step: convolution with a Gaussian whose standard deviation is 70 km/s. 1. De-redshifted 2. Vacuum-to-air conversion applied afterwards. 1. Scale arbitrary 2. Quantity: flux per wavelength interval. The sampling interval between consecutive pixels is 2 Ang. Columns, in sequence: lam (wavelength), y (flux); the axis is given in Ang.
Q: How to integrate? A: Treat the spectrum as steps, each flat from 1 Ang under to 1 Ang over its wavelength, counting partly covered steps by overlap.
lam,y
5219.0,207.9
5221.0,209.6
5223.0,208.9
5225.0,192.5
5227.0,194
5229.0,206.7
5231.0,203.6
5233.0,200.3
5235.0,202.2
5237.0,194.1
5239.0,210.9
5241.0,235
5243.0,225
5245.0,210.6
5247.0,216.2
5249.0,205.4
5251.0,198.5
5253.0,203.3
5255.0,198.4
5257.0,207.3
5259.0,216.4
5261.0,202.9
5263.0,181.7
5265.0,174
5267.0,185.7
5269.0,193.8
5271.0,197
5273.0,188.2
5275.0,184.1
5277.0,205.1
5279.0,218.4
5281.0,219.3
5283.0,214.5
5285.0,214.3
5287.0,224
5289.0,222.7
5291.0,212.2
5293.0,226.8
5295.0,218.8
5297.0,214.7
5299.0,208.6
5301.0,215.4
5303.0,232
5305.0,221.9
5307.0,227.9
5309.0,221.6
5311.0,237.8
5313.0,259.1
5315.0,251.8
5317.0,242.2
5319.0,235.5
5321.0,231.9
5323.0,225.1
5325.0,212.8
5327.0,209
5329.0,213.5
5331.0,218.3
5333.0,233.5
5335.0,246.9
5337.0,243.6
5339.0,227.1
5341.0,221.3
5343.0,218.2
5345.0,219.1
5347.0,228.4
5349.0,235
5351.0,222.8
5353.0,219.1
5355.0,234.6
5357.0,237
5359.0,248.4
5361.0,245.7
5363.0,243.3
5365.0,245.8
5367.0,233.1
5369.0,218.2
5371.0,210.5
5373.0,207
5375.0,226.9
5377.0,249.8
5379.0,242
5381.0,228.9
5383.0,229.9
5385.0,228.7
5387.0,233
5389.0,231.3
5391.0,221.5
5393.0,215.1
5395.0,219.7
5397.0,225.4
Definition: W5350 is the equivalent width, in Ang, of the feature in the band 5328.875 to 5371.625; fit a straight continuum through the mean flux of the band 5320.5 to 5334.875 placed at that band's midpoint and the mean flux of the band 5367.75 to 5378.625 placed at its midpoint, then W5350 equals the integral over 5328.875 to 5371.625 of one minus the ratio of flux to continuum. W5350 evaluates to -1.5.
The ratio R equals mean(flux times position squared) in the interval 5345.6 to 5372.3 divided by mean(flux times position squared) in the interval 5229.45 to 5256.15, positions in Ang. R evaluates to 1.2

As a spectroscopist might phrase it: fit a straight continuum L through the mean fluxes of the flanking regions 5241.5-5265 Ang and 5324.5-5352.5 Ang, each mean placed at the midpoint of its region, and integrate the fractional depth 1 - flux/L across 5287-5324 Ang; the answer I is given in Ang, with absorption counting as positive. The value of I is -1.8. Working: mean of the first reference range 205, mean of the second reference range 225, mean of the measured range 228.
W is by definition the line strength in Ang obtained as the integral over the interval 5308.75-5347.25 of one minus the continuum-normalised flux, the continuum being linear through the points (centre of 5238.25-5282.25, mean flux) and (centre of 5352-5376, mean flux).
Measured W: -1.5 Ang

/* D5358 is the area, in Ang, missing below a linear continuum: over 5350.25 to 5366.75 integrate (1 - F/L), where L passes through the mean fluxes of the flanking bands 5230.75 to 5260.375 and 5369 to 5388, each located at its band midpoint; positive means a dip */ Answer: -0.9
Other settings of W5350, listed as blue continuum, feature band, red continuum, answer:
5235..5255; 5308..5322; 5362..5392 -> -1.2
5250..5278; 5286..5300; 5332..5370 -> -0.7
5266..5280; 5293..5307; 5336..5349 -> -0.8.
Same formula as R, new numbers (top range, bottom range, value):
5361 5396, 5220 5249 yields 1.16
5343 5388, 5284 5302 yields 1.09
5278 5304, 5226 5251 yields 1.07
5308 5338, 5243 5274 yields 1.19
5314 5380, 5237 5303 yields 1.14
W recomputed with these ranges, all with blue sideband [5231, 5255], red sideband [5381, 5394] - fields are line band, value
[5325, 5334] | 0.1 Ang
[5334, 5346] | -0.5 Ang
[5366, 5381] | -0.1 Ang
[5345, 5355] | -0.2 Ang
